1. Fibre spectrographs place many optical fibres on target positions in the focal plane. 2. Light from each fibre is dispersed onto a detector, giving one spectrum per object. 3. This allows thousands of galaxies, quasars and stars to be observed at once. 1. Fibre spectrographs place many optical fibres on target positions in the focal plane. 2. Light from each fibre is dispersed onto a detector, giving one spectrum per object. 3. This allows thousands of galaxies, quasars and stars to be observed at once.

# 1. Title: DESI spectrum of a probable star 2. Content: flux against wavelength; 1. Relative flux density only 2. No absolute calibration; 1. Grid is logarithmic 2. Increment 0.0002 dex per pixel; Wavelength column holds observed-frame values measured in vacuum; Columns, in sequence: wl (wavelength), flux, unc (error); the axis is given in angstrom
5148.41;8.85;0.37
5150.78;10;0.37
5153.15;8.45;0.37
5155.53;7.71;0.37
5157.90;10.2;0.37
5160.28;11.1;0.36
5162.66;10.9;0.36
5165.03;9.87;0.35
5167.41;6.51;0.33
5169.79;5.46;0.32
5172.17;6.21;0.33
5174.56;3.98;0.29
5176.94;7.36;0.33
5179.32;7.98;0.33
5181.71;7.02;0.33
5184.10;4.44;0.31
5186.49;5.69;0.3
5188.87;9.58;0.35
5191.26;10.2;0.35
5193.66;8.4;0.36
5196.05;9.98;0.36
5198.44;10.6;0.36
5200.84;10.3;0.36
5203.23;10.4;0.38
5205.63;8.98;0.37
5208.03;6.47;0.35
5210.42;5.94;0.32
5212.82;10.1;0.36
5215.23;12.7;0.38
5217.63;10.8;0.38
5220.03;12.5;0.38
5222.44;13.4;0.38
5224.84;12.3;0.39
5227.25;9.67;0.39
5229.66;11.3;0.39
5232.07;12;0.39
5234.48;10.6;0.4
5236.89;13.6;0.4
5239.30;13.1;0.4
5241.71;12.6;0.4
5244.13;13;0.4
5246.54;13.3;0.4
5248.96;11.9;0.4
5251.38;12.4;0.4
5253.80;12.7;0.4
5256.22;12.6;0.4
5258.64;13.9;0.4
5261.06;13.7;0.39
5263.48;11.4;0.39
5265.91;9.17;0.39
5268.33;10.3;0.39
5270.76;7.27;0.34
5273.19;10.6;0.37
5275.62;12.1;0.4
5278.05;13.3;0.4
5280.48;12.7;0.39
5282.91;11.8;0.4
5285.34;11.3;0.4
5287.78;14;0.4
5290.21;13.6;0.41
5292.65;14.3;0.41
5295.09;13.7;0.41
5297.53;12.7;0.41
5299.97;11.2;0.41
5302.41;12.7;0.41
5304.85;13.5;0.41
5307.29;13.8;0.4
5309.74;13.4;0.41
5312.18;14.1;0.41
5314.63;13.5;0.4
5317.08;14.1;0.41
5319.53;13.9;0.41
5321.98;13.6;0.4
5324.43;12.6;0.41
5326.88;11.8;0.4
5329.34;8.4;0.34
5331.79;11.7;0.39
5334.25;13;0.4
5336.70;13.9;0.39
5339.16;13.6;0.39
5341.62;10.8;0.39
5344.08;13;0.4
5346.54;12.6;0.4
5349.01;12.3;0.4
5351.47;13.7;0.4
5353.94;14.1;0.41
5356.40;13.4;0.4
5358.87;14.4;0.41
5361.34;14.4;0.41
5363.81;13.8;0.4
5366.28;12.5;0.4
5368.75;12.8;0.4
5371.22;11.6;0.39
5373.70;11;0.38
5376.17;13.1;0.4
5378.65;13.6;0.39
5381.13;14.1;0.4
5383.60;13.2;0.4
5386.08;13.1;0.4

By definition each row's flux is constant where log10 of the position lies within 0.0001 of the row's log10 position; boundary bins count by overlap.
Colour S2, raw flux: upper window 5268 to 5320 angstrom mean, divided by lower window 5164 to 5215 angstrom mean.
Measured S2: 1.59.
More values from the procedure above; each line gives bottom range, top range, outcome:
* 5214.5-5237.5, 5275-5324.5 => 1.11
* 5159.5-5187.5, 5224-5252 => 1.70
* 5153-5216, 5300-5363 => 1.56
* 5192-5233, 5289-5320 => 1.30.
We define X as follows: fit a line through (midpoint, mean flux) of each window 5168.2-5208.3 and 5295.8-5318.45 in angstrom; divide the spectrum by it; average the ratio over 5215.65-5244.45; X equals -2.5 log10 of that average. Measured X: -0.23 mag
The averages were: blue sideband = 7.85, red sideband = 13.2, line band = 12.1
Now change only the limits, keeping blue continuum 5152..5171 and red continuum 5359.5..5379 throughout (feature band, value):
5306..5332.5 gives -0.09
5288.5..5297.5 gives -0.20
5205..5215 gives 0.18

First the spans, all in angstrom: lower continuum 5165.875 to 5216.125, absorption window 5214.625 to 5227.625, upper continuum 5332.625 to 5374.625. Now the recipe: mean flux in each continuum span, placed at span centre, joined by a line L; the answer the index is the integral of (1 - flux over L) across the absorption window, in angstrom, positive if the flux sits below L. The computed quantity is -4.5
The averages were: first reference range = 8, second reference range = 13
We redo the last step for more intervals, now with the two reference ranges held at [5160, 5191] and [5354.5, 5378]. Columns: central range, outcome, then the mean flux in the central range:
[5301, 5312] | -2.06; 13.4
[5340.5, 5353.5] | -0.12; 12.6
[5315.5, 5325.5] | -1.61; 13.6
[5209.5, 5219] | -1.68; 10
